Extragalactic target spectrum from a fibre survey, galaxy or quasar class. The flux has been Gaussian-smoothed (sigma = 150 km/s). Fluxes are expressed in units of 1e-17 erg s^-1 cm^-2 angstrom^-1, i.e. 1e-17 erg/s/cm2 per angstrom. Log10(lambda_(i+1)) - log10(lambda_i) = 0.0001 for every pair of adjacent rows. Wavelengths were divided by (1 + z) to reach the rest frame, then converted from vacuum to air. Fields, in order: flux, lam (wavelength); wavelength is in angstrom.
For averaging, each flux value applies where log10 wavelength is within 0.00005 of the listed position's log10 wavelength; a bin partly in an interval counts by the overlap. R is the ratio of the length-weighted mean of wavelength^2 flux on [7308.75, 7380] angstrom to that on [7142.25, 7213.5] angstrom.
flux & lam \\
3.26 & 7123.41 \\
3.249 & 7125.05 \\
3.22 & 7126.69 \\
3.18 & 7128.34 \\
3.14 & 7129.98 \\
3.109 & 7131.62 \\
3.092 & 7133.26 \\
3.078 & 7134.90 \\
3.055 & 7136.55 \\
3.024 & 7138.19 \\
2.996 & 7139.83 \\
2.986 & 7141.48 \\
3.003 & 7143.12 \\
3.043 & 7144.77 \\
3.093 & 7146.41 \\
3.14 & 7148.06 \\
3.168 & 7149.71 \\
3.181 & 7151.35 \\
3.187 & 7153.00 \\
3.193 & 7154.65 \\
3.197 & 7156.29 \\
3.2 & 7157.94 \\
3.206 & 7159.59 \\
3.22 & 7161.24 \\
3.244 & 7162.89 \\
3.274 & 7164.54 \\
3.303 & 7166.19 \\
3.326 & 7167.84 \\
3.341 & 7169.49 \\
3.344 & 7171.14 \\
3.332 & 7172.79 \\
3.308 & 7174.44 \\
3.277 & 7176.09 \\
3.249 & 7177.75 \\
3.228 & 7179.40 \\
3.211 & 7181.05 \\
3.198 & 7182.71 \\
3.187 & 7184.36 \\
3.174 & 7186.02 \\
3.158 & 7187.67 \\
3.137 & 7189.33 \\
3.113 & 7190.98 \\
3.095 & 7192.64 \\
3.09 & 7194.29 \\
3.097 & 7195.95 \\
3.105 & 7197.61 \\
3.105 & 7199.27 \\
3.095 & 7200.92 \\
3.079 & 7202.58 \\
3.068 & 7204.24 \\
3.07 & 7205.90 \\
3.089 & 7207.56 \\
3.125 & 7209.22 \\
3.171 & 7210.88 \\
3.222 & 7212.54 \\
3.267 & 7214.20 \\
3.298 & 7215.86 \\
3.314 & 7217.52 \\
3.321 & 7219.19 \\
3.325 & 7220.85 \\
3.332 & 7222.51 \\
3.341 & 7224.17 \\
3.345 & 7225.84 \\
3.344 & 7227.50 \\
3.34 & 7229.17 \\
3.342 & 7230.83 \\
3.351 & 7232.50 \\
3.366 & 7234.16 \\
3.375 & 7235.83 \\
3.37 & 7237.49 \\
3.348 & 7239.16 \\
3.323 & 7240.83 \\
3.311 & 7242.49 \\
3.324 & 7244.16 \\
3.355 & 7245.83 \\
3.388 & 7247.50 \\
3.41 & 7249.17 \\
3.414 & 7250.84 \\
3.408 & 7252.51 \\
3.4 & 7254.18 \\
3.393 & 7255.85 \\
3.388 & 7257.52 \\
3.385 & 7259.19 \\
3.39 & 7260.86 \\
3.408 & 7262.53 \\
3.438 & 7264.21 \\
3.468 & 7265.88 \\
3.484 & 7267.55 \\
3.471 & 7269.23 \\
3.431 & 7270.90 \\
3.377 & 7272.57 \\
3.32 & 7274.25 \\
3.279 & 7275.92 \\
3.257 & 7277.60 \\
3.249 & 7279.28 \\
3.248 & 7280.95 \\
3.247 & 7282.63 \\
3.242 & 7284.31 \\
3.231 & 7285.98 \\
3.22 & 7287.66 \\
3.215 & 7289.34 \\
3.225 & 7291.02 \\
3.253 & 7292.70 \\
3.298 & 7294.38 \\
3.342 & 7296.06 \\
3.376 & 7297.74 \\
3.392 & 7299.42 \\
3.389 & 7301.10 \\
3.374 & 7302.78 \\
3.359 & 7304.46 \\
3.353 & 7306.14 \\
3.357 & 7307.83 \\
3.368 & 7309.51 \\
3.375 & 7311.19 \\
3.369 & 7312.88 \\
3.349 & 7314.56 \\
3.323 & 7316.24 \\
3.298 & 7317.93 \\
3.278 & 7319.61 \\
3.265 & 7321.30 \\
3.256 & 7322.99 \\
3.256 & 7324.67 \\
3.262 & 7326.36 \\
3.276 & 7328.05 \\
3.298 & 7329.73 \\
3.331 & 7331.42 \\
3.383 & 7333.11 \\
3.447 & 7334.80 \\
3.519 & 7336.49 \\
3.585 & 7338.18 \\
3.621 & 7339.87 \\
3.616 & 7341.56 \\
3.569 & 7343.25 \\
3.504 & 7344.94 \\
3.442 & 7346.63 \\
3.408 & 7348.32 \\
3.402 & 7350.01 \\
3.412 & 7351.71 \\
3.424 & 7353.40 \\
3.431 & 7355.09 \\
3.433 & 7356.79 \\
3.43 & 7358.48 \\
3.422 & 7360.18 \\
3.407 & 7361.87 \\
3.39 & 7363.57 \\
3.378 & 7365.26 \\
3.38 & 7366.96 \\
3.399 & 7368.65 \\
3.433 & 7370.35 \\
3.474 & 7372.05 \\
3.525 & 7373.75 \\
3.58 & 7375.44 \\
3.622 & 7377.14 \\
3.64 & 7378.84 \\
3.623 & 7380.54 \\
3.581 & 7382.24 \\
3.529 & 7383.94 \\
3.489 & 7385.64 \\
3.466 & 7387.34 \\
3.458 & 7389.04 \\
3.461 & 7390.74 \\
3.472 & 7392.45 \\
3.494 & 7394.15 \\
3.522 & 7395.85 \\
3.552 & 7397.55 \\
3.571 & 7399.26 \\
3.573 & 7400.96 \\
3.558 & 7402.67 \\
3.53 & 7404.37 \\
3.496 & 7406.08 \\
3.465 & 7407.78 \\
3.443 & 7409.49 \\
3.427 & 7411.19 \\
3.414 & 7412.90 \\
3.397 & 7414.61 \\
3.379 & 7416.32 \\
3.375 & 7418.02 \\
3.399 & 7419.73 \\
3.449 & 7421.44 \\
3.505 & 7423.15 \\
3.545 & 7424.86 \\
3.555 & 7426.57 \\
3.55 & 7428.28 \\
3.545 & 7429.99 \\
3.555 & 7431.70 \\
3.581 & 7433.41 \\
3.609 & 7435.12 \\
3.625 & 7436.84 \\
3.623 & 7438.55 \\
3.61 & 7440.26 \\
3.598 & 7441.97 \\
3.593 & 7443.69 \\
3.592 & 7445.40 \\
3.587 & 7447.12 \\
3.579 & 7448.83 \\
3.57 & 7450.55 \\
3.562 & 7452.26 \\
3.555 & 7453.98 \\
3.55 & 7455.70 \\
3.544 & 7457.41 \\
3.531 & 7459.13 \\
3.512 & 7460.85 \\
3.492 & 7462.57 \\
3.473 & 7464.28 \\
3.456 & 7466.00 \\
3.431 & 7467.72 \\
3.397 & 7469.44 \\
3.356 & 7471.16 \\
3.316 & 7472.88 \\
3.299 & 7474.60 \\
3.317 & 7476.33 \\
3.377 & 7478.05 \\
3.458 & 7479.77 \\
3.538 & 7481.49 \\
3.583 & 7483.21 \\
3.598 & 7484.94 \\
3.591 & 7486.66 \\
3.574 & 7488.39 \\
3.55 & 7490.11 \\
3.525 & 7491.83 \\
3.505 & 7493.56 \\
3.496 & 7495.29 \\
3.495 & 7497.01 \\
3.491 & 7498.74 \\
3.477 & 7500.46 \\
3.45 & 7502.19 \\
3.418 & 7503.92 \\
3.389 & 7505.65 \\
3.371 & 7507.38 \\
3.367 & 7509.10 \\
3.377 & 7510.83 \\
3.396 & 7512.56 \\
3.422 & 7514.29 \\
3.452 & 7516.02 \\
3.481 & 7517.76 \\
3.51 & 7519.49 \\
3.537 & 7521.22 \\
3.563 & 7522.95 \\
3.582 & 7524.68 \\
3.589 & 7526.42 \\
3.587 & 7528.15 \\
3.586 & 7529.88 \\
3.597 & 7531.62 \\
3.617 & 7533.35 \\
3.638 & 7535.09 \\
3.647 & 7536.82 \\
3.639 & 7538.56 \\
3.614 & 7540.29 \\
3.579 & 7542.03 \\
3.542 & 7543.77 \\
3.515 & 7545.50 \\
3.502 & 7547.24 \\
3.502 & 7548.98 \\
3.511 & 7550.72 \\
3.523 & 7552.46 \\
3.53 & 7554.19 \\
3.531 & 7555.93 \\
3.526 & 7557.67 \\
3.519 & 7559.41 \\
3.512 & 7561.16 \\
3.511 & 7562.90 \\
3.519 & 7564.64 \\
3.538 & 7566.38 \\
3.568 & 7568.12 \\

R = 1.1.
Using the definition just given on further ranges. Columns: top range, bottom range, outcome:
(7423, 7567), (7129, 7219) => 1.21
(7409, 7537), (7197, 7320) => 1.12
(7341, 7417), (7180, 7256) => 1.12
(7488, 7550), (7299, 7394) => 1.07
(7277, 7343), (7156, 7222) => 1.08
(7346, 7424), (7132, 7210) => 1.17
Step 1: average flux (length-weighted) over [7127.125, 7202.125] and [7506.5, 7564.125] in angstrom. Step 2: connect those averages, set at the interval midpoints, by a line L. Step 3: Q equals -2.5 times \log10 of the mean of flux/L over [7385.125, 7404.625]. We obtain -0.04 mag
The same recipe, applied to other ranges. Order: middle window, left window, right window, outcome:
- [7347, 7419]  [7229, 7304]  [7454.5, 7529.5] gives -0.02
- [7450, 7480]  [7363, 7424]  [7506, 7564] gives 0.02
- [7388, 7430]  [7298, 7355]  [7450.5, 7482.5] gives -0.02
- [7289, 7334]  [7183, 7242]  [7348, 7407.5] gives 0.02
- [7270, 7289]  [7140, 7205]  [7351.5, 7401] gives 0.02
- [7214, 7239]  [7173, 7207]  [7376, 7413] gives -0.04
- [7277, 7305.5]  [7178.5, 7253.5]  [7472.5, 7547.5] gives 0.01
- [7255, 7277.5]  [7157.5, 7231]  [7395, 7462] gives -0.03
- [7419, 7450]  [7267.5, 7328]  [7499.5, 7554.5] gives -0.04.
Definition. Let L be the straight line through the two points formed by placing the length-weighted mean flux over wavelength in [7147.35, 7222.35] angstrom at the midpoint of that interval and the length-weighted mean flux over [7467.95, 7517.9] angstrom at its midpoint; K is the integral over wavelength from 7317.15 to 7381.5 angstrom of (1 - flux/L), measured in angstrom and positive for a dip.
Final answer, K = -1.90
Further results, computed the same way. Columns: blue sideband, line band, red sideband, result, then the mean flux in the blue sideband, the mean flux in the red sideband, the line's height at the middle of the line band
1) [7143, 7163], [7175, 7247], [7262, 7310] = 0.04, 3.16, 3.33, 3.24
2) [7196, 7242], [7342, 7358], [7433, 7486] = -0.27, 3.25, 3.51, 3.39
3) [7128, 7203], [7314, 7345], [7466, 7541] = -0.60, 3.17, 3.49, 3.32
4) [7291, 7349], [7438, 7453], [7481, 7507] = -0.51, 3.38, 3.51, 3.47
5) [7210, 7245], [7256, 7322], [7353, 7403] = 1.04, 3.32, 3.49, 3.39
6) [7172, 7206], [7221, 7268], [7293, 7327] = -1.96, 3.16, 3.33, 3.24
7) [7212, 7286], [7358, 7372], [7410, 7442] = 0.19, 3.35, 3.51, 3.46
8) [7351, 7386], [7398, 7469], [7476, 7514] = -0.96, 3.48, 3.47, 3.47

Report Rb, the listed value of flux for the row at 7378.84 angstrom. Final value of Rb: 3.64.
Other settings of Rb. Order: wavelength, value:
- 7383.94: 3.529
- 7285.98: 3.231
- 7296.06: 3.342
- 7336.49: 3.519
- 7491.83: 3.525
